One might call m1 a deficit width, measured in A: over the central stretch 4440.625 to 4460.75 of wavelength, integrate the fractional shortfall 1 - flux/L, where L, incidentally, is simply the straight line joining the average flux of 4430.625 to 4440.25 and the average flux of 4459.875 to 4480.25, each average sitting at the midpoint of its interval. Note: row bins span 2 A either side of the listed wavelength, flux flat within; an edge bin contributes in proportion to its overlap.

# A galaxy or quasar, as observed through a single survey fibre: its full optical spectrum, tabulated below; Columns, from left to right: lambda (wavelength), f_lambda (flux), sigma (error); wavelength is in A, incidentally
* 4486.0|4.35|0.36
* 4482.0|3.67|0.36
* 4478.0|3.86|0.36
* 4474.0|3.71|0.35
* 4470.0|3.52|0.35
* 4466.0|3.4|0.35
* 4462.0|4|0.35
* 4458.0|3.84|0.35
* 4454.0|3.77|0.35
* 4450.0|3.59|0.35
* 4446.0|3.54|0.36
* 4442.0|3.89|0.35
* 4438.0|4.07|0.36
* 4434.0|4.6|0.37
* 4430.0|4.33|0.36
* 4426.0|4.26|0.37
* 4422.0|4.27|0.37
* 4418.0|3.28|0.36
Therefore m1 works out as 1.6 A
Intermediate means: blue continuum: 4.32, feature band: 3.73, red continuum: 3.7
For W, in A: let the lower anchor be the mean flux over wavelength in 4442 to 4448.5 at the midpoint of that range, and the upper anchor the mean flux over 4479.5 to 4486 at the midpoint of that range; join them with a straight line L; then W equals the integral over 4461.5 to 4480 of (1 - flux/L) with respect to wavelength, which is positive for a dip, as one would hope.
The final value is 0.7 A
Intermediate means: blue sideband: 3.65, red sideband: 3.89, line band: 3.67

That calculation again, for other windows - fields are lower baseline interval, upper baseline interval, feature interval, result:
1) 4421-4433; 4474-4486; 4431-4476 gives 2.9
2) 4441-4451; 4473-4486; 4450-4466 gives -0.2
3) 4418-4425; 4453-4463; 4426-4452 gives -0.6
